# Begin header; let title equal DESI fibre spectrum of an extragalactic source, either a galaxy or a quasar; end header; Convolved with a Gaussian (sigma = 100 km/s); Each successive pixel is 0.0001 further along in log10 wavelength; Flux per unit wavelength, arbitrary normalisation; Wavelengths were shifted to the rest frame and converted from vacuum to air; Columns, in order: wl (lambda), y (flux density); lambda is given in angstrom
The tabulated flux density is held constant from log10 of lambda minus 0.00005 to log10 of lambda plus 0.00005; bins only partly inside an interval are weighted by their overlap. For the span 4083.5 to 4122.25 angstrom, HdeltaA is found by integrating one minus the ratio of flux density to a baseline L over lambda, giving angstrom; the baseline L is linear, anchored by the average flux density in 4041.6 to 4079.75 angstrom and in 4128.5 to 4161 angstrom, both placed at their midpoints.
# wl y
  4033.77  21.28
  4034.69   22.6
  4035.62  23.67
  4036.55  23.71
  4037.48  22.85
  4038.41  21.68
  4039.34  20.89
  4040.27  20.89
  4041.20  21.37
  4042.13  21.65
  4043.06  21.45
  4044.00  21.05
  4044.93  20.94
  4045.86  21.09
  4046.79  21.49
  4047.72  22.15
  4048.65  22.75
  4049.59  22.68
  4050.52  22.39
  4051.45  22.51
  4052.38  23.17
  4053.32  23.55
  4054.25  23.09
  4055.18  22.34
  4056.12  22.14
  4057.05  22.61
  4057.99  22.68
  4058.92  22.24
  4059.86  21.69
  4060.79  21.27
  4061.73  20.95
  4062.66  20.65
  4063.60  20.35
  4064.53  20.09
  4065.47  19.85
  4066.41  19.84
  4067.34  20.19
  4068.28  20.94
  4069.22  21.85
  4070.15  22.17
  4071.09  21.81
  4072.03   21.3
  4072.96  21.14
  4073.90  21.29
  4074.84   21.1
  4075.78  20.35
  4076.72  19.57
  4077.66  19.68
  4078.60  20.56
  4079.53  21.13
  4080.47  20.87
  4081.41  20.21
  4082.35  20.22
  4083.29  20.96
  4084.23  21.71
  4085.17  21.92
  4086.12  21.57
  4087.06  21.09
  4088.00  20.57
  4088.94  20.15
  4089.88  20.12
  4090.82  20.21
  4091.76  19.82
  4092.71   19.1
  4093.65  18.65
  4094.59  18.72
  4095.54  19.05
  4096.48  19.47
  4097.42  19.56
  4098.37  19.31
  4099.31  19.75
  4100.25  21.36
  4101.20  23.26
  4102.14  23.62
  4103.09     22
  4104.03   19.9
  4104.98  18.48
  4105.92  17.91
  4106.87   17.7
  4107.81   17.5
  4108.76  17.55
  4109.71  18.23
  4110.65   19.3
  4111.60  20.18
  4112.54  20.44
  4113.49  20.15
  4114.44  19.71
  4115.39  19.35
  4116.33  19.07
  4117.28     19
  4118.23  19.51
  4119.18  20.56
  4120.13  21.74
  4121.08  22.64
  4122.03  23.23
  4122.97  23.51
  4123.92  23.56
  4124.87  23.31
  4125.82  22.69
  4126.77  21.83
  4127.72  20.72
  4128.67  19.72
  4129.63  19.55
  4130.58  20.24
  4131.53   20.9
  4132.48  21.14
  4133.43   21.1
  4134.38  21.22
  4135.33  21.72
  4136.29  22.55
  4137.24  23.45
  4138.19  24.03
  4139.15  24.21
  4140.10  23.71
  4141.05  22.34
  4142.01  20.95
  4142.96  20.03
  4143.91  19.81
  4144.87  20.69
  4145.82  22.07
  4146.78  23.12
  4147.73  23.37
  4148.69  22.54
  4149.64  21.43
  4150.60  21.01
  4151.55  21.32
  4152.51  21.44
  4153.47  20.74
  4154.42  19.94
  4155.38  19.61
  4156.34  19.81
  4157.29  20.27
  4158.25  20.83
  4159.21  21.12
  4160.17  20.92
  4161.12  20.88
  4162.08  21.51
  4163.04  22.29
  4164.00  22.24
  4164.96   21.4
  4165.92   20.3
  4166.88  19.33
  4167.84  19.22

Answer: 2.5 angstrom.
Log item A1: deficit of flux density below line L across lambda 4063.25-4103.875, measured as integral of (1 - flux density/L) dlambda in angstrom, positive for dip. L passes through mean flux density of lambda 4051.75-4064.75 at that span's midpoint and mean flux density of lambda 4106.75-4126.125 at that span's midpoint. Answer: 1.3 angstrom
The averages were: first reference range 22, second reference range 20.5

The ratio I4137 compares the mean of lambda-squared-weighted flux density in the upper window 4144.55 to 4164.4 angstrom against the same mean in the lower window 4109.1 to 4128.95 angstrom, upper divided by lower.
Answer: 1.0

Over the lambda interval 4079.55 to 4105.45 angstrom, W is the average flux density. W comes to 20.4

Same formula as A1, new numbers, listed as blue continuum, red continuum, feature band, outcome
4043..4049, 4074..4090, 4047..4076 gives -0.64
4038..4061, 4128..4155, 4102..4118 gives 1.76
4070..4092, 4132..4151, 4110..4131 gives 0.70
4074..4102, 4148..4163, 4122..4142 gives -1.26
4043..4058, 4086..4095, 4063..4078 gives 0.26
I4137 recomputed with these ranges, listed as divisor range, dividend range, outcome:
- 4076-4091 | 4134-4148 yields 1.10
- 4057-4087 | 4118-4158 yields 1.06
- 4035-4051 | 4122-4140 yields 1.05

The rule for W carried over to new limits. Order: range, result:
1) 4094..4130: 20.3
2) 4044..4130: 20.8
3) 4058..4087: 20.9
